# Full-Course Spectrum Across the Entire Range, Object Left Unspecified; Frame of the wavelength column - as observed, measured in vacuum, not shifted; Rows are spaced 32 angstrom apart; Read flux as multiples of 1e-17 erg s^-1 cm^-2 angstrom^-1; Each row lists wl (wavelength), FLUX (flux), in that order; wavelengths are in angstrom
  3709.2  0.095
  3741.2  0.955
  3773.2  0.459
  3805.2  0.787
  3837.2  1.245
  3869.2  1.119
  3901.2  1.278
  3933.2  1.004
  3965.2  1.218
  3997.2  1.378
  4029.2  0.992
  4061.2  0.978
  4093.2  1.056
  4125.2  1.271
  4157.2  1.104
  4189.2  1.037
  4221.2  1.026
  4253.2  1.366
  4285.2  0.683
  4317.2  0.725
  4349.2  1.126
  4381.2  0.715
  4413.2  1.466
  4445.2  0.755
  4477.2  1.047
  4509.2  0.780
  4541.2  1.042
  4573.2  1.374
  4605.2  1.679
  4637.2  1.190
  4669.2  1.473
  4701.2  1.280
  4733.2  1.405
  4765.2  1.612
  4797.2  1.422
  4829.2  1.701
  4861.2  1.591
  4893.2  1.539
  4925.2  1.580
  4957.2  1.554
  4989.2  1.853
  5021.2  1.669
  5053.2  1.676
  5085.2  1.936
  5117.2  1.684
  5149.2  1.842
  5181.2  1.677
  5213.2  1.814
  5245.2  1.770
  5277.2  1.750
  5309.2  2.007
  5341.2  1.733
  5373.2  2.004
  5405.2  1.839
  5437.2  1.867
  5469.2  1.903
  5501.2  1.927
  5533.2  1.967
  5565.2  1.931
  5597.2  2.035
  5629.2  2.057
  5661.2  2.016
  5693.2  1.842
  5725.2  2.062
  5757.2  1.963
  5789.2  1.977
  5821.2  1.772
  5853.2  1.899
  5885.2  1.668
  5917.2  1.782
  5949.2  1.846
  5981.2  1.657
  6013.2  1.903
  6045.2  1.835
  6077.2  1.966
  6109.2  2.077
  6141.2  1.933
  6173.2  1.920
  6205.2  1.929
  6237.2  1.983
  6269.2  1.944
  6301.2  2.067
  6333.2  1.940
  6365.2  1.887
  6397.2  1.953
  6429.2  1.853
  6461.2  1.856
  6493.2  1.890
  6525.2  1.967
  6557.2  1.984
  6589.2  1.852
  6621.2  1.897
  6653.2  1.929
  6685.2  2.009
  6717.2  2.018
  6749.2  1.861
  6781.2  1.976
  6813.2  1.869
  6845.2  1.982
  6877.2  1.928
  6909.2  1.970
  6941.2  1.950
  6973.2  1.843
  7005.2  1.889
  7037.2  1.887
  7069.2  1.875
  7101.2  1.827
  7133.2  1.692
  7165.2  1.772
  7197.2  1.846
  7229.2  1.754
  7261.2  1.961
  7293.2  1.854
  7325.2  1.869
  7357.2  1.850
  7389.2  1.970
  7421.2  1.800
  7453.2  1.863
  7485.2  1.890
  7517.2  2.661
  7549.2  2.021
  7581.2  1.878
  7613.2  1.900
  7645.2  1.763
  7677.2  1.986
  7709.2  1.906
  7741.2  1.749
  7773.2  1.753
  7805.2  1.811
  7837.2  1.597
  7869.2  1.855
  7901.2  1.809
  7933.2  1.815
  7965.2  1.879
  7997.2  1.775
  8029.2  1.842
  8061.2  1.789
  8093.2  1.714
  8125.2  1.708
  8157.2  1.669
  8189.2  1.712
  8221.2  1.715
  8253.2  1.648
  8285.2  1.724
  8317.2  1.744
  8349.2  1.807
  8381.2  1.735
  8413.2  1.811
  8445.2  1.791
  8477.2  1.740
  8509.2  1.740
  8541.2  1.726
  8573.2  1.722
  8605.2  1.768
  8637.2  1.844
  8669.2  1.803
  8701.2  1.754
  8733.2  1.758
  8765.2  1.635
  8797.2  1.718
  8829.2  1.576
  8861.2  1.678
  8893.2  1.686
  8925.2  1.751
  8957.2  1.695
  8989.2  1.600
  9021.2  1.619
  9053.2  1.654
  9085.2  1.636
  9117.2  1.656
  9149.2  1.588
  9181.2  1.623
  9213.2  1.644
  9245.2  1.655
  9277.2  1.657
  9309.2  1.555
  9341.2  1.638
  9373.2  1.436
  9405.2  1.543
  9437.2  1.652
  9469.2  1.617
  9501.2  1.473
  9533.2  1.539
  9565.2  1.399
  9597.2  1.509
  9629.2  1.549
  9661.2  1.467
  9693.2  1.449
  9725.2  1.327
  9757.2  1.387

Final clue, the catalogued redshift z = 0.14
